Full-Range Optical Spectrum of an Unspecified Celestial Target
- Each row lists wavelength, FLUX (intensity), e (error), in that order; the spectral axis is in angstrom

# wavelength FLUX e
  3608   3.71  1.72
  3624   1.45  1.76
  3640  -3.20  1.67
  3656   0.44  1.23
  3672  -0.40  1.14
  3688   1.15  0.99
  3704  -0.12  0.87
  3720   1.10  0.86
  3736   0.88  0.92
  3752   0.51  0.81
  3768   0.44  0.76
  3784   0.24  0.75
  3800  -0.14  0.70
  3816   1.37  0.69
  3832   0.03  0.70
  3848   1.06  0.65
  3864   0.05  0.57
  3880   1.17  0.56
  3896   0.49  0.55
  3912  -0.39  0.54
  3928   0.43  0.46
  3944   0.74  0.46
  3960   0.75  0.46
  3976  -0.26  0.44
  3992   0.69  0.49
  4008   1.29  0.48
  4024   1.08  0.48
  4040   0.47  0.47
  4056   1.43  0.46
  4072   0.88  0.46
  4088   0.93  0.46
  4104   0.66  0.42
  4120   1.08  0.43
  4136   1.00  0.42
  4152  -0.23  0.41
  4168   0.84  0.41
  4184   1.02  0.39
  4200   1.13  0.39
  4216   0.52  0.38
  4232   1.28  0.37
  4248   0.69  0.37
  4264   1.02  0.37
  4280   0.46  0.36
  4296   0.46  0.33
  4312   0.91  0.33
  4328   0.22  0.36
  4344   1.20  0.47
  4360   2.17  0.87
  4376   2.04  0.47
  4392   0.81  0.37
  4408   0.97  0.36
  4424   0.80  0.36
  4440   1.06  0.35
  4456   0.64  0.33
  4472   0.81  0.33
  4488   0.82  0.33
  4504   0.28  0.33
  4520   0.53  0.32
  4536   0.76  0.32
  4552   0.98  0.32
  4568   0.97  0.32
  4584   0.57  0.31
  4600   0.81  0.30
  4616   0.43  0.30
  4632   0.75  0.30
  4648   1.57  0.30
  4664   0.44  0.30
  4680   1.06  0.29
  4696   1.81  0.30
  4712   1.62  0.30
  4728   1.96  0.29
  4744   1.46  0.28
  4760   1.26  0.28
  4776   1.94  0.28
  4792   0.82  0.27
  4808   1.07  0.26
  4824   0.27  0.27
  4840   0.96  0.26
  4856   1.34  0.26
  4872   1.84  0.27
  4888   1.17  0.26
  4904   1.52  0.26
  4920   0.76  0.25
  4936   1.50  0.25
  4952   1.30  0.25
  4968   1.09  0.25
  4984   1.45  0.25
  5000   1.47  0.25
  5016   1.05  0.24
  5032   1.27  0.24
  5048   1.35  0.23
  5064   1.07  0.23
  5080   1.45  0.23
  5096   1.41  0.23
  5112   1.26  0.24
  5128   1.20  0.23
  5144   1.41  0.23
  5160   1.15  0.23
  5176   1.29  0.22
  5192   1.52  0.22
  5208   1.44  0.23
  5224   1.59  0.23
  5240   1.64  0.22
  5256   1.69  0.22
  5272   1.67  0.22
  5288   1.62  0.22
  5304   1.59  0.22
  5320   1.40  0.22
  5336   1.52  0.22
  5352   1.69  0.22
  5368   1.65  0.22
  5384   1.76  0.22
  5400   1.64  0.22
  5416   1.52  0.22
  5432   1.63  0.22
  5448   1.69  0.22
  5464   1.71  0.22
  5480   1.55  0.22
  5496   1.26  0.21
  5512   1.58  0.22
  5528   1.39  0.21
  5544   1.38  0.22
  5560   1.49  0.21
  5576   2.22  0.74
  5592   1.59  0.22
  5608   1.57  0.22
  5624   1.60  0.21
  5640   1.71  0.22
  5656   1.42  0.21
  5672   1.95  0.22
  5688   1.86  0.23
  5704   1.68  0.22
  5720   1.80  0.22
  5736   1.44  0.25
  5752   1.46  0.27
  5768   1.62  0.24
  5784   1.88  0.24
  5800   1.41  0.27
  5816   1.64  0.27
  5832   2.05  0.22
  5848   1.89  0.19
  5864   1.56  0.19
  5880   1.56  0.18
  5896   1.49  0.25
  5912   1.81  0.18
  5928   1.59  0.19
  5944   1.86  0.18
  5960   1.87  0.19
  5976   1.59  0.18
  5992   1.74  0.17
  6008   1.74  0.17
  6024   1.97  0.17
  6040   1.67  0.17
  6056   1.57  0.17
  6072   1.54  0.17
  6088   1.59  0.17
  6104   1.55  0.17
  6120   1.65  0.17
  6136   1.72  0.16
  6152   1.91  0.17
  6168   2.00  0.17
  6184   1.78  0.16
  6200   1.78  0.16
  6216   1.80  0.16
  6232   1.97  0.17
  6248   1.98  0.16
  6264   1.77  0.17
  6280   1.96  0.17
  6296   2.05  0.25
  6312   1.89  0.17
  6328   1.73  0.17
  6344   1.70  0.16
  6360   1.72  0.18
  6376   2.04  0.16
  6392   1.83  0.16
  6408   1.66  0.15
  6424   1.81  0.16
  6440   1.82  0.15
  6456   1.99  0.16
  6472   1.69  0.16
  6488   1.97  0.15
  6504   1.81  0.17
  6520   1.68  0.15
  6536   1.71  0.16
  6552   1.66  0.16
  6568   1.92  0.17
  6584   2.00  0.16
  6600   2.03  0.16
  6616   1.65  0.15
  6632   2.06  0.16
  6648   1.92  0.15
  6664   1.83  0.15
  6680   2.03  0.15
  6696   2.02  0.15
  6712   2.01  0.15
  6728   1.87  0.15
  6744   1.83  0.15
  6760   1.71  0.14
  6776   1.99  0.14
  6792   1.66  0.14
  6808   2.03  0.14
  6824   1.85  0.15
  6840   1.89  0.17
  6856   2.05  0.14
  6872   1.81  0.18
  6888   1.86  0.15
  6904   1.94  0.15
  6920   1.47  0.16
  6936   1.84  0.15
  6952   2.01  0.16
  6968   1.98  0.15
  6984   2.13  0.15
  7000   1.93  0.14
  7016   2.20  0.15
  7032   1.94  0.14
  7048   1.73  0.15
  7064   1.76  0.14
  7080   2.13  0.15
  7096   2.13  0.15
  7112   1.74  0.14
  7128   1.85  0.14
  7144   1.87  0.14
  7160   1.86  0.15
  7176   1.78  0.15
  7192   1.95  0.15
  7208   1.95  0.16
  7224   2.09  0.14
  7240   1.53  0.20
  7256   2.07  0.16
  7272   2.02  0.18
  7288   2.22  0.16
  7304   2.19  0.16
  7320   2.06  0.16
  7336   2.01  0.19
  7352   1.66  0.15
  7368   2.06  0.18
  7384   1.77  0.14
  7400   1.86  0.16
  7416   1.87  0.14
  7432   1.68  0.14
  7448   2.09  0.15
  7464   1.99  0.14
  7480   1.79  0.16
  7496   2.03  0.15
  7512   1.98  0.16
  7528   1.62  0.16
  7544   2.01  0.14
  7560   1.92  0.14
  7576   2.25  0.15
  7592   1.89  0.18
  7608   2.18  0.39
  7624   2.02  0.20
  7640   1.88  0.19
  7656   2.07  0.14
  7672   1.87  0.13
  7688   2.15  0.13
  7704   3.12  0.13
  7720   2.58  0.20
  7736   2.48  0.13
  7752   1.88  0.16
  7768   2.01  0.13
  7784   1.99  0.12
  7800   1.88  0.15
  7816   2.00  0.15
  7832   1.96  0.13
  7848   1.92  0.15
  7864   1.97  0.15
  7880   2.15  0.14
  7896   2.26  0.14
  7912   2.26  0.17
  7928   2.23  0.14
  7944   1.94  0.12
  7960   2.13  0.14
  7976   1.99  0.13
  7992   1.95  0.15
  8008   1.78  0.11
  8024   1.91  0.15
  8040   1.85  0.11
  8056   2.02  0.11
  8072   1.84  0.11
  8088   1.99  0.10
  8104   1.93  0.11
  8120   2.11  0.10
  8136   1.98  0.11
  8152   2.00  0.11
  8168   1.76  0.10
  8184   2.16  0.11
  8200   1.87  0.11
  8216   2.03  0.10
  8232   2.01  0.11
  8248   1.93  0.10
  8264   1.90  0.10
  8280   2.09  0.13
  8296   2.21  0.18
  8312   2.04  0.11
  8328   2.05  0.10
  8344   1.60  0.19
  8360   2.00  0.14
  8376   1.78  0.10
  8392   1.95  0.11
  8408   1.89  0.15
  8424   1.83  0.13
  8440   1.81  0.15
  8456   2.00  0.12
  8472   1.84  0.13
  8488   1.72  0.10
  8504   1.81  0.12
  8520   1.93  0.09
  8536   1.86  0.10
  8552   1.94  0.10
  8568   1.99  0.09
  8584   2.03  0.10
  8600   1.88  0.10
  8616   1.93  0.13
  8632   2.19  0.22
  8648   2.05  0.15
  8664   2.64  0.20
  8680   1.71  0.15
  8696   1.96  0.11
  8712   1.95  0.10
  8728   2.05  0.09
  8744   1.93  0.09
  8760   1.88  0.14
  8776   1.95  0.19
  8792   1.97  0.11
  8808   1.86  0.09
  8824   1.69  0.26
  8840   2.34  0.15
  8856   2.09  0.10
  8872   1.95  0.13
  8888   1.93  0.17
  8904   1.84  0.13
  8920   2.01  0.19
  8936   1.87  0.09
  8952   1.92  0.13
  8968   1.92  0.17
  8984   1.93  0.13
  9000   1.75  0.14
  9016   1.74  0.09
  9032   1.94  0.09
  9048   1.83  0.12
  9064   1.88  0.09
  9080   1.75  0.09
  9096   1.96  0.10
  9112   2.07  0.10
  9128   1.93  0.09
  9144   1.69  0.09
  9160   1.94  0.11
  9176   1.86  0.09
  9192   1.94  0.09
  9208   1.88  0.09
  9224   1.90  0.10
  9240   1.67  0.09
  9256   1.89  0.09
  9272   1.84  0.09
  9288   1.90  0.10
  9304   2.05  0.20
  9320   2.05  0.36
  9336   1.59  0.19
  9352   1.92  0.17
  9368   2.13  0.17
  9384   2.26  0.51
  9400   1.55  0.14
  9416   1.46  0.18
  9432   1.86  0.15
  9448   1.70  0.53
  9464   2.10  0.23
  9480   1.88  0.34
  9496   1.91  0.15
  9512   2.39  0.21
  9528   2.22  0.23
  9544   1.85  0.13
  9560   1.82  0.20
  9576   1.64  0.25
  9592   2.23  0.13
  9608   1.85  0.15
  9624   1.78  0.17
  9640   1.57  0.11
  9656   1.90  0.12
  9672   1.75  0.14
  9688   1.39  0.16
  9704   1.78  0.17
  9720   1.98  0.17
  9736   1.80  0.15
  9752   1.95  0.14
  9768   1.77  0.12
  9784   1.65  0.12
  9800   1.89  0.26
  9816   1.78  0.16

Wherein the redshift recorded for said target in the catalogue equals 0.174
